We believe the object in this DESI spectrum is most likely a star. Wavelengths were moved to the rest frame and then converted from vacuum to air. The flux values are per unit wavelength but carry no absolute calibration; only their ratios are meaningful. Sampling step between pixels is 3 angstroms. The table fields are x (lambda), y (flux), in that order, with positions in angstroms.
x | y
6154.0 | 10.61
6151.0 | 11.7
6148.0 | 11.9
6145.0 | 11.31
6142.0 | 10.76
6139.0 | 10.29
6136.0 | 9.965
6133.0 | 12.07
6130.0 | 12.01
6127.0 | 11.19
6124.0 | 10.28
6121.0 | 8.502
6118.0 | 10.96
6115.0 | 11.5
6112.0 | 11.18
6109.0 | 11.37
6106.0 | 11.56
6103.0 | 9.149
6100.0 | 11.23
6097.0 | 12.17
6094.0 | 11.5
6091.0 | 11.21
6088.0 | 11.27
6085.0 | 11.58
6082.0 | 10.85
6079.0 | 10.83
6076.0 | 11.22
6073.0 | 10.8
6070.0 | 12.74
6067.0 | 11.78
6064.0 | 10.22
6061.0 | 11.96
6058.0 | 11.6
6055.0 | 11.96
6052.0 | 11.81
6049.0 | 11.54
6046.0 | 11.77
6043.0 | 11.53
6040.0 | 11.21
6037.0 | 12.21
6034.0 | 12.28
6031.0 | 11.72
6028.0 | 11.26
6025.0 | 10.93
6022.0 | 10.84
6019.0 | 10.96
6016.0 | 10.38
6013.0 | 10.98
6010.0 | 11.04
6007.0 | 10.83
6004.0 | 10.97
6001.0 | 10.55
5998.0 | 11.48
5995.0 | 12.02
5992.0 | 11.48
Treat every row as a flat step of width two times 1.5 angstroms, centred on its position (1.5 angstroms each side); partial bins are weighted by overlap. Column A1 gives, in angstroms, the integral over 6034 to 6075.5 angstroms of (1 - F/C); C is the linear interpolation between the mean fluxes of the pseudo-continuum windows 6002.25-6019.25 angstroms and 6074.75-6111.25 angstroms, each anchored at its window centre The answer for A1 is -2.4 angstroms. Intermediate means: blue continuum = 10.8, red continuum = 11.2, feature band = 11.6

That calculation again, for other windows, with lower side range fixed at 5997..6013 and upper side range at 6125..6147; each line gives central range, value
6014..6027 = 0.2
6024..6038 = -0.9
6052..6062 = -0.7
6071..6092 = -0.2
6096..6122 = 0.5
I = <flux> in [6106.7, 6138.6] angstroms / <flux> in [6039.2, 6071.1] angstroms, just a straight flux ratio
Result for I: 0.9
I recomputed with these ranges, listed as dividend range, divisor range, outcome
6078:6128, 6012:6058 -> 0.96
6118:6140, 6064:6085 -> 0.94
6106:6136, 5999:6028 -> 1.01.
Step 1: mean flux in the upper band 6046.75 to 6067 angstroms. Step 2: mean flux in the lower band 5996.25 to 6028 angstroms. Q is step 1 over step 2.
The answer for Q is 1.06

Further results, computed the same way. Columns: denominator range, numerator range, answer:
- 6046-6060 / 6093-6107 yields 0.94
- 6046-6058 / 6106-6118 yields 0.96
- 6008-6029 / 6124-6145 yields 1.01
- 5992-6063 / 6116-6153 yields 0.96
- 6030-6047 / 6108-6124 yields 0.90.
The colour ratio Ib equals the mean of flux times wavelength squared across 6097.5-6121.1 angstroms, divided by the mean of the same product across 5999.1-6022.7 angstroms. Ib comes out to 1.04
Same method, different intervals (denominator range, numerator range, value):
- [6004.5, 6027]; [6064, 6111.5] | 1.06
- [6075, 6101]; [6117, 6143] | 0.95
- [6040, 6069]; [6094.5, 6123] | 0.95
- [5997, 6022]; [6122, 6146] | 1.05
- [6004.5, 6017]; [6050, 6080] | 1.08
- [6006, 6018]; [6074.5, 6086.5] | 1.05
